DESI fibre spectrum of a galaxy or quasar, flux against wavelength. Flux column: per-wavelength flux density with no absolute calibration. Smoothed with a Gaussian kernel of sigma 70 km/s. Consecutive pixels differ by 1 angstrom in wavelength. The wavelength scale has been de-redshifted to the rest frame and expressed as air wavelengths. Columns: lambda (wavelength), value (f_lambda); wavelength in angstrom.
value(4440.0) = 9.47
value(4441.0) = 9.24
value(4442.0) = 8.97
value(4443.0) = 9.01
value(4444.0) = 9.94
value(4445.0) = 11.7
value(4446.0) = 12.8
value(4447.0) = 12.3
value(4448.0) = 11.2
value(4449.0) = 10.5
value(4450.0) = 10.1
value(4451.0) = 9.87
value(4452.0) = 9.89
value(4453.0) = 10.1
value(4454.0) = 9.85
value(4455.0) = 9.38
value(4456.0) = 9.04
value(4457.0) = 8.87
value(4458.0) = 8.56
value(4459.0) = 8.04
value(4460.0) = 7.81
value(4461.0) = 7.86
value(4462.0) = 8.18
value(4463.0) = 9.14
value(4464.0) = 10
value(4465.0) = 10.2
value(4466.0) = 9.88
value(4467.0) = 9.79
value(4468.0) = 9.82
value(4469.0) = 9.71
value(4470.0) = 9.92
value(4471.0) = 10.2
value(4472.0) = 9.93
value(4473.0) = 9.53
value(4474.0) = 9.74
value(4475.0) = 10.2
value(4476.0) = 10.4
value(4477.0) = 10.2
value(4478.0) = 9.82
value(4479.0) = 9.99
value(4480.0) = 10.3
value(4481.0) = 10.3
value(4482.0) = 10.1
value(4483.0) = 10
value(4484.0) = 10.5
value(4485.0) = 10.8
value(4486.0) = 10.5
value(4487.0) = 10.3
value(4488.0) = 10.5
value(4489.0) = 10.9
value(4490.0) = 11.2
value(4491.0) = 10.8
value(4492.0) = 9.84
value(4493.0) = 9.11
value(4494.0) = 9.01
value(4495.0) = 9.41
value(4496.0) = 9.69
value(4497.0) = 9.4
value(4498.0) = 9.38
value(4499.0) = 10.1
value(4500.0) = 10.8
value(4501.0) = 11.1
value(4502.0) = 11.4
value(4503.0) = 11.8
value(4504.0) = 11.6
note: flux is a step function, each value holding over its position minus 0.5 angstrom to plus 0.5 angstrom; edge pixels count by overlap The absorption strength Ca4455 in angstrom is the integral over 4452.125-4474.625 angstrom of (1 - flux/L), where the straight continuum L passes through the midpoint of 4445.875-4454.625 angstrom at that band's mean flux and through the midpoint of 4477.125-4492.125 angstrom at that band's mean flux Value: 2.5 angstrom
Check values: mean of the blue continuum 10.6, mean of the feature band 9.36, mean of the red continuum 10.4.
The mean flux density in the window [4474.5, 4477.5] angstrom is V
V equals 10.3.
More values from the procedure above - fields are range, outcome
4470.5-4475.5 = 9.92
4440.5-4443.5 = 9.07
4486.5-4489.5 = 10.6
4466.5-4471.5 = 9.89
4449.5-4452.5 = 9.95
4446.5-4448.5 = 11.8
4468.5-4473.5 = 9.86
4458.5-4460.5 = 7.92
